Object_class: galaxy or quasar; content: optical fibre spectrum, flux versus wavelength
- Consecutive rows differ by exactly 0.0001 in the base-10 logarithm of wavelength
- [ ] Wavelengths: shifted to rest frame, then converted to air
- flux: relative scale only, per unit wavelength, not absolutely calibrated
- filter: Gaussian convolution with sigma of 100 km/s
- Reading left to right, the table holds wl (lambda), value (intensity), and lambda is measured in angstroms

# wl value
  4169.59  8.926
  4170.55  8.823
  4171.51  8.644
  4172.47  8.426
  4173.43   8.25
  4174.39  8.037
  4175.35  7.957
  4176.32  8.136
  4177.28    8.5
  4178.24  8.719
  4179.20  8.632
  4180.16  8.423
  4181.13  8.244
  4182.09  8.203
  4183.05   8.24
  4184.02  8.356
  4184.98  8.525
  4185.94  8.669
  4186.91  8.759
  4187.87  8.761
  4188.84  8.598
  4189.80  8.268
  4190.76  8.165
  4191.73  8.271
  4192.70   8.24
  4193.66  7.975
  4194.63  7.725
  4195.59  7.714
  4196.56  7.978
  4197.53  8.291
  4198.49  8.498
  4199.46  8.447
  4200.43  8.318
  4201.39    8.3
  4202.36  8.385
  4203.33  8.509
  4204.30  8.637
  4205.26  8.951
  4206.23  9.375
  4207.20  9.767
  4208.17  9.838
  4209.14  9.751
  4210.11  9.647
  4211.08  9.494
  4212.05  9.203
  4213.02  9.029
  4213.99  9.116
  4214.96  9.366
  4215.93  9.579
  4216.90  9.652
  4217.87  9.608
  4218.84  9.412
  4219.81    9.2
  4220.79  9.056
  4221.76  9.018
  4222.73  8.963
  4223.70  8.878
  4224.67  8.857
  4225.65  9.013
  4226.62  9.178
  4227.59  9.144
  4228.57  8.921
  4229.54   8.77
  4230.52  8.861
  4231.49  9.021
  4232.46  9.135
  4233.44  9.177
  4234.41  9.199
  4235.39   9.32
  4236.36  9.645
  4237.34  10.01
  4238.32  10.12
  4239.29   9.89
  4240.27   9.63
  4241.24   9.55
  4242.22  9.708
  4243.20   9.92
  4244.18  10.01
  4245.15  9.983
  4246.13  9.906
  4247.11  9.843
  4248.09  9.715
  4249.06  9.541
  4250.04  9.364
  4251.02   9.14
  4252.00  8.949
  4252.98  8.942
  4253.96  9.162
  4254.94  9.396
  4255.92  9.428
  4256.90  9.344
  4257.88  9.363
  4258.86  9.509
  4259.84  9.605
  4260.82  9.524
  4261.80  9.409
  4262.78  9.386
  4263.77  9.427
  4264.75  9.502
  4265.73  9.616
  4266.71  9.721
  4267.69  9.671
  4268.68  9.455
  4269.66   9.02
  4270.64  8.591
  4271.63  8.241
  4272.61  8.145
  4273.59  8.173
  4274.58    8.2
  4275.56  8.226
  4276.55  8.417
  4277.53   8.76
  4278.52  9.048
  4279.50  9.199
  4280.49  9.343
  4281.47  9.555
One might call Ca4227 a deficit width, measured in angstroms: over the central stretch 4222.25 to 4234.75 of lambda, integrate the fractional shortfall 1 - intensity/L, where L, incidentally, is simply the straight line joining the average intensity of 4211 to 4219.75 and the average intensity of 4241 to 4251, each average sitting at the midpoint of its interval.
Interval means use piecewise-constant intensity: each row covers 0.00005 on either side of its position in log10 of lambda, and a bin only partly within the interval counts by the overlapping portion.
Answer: 0.7 angstroms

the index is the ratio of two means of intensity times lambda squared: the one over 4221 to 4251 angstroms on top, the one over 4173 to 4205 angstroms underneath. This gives 1.2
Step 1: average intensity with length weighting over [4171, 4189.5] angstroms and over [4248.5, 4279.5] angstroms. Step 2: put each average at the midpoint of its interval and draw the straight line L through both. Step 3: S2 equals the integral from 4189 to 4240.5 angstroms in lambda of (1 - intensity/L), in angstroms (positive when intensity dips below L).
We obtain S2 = -1.6 angstroms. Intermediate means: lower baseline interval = 8.42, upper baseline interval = 9.11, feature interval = 8.99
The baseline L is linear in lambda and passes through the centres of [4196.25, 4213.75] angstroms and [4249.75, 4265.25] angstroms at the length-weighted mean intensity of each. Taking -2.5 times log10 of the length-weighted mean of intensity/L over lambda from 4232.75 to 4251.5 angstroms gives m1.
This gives -0.05 mag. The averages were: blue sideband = 8.92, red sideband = 9.34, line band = 9.66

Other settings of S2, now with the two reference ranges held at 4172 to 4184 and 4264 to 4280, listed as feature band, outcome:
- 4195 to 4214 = -0.8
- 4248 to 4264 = -1.0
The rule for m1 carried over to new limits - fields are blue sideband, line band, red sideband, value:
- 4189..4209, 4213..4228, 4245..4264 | -0.04 mag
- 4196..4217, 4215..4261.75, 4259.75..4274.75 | -0.04 mag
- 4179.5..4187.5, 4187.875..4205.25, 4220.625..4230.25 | 0.04 mag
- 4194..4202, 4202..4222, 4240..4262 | -0.09 mag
